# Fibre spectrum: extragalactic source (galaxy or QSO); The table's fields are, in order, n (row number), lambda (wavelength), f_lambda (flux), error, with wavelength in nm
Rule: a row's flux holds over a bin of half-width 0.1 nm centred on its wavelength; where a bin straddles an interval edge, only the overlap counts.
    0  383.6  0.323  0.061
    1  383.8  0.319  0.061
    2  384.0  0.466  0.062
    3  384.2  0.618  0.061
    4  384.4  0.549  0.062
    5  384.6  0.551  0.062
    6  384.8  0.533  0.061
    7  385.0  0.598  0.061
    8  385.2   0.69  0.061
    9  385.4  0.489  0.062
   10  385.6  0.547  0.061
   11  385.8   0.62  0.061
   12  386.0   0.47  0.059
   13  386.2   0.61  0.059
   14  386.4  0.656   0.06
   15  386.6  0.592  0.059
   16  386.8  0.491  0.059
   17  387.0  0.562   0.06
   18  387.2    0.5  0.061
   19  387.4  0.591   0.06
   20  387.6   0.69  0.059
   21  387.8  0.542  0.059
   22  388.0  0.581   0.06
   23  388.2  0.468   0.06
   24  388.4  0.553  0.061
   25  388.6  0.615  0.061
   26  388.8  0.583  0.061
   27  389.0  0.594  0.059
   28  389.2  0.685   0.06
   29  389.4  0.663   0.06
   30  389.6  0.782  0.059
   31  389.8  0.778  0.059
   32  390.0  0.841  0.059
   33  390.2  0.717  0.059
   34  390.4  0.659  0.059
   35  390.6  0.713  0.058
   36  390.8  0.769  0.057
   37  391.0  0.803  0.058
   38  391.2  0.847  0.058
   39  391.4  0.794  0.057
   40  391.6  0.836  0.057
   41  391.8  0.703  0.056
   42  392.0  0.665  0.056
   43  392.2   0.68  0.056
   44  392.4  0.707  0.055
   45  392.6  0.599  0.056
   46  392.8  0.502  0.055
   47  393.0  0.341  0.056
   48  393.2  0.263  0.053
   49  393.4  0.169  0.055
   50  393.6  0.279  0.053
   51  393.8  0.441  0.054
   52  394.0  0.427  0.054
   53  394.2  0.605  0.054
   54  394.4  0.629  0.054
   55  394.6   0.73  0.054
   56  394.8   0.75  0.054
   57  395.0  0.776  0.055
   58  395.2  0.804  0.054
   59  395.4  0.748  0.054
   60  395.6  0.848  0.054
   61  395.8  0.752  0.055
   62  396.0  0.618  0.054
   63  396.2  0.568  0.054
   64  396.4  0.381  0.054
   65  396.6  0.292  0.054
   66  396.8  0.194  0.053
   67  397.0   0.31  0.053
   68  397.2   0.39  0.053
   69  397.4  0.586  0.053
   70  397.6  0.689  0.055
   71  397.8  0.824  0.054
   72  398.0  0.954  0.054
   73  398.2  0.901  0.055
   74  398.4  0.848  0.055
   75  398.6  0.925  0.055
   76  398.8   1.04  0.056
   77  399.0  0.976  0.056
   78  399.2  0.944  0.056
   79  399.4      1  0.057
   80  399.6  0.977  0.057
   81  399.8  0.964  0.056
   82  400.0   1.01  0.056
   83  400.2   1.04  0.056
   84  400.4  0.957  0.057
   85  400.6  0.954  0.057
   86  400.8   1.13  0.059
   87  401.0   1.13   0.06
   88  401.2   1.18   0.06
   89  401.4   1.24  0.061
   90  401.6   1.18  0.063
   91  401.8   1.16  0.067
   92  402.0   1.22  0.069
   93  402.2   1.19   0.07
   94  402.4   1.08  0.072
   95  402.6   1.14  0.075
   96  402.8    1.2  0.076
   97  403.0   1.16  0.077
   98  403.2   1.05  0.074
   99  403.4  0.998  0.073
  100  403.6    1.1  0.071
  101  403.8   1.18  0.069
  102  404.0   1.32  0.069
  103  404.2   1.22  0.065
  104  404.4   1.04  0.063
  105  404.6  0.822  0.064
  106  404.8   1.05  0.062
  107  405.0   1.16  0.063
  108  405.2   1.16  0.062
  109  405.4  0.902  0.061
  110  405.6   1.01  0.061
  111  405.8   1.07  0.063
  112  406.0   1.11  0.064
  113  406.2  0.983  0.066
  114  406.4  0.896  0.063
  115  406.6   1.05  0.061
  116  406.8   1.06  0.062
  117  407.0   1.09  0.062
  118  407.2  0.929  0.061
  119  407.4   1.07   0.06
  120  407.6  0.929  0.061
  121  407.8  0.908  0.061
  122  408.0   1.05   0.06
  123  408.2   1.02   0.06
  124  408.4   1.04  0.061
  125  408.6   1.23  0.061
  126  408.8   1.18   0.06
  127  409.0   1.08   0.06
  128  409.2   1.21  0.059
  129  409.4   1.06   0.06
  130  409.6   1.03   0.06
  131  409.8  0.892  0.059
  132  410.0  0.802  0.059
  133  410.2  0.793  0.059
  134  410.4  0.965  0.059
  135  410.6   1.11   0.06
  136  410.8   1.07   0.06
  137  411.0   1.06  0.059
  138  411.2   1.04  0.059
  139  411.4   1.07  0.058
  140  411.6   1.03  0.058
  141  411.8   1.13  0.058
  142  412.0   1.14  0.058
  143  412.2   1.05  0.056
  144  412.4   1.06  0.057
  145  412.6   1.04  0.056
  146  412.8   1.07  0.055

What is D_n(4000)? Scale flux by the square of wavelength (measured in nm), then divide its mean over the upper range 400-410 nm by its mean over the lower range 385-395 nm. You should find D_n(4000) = 1.90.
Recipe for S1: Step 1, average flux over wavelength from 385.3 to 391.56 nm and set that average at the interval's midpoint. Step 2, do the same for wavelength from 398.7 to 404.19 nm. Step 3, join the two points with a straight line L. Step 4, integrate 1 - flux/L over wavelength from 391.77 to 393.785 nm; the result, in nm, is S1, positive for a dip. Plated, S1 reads 0.78 nm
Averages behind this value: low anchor 0.641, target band 0.481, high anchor 1.1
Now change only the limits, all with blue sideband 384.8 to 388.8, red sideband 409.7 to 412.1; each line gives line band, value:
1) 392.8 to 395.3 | 0.67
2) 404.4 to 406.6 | -0.26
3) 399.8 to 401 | -0.30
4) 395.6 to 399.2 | 0.44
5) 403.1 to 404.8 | -0.40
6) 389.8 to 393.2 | -0.18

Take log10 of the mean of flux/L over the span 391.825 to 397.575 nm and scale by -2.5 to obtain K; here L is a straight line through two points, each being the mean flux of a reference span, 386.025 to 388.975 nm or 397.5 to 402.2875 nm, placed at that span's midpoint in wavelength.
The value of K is 0.46 mag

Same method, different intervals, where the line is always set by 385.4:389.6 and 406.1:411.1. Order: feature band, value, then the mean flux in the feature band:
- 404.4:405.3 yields -0.11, 1.05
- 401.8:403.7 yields -0.25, 1.13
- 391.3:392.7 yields -0.06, 0.712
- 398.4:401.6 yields -0.22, 1.03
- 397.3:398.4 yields 0.00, 0.796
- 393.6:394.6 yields 0.35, 0.521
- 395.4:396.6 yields 0.23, 0.614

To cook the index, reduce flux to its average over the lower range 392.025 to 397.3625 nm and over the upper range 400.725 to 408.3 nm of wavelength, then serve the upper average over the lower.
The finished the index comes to 2.03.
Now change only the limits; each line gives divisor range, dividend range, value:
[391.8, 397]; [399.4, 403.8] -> 2.00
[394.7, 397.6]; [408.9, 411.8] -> 1.77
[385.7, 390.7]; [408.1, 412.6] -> 1.68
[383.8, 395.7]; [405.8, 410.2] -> 1.67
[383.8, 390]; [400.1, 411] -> 1.81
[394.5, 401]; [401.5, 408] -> 1.37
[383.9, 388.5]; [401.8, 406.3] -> 1.95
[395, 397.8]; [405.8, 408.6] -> 1.79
